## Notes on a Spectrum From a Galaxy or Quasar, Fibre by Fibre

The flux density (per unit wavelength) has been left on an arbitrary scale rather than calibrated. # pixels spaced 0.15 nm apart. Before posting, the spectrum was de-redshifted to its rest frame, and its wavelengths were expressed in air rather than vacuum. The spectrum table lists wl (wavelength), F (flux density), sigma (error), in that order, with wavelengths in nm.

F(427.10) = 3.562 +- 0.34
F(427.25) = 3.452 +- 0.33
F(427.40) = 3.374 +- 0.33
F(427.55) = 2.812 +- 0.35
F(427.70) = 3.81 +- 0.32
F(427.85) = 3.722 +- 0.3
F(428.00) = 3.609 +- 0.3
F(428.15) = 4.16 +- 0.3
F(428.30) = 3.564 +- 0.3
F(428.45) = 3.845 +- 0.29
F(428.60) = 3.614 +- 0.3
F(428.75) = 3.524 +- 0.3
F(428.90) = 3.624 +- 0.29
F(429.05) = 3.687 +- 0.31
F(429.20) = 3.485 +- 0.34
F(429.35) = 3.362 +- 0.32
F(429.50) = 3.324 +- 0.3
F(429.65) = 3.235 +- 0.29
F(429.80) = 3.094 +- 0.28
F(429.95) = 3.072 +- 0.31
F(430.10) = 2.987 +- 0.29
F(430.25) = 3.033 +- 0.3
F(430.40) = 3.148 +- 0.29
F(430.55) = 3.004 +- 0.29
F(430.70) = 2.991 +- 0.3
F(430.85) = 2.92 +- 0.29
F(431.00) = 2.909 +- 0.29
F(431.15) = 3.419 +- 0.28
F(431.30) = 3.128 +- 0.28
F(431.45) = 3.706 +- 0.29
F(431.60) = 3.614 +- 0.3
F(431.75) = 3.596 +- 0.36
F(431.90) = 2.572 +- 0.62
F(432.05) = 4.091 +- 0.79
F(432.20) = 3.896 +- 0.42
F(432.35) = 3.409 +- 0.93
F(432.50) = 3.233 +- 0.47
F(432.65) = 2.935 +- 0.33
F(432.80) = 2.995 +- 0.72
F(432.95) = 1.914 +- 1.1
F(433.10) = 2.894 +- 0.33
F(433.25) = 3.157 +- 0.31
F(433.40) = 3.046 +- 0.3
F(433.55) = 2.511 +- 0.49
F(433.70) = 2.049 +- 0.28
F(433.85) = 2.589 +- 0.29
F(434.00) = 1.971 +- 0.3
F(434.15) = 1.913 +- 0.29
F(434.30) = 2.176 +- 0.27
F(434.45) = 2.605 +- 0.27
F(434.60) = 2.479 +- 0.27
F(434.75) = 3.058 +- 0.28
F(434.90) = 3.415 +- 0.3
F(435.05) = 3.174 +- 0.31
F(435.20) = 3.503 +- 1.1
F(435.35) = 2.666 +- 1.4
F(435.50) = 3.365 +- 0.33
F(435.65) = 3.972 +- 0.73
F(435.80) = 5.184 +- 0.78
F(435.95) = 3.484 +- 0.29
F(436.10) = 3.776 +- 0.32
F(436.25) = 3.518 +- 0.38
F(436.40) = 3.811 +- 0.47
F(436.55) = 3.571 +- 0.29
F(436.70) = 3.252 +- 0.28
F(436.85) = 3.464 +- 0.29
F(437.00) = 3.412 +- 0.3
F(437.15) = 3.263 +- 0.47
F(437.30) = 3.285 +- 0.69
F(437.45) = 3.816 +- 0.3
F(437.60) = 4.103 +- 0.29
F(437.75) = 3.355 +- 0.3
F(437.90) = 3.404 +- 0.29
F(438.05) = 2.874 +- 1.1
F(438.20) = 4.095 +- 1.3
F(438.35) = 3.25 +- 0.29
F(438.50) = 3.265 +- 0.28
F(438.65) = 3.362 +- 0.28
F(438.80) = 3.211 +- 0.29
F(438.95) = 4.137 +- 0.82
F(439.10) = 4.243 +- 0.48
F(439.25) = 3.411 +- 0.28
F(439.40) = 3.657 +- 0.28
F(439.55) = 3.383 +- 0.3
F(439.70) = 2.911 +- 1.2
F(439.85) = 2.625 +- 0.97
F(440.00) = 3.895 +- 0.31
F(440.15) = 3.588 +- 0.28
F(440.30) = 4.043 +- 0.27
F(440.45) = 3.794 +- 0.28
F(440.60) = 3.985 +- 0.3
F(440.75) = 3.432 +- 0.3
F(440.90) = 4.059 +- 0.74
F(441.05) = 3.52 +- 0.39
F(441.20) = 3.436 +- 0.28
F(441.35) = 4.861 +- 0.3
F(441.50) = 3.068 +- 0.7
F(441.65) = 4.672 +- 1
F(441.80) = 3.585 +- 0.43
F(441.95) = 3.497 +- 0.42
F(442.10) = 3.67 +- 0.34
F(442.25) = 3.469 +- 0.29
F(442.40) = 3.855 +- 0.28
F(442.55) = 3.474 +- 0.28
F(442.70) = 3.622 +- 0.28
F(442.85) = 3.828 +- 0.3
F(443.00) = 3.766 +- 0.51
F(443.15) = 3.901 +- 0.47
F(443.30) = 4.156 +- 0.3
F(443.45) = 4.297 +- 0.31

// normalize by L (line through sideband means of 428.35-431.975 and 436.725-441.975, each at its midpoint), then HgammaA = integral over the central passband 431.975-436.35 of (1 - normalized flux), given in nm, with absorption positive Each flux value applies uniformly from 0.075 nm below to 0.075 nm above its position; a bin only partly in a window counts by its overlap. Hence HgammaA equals 0.45 nm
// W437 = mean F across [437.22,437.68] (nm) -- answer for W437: 3.73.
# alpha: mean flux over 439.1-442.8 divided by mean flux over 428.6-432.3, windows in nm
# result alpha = 1.1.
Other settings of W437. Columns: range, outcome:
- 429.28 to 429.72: 3.31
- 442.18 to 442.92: 3.65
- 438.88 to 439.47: 3.86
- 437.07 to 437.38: 3.28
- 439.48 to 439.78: 3.13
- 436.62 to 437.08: 3.38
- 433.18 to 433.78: 2.69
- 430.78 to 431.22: 3.08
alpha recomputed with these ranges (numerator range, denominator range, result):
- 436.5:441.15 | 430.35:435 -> 1.20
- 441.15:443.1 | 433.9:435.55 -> 1.37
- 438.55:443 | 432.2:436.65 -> 1.20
